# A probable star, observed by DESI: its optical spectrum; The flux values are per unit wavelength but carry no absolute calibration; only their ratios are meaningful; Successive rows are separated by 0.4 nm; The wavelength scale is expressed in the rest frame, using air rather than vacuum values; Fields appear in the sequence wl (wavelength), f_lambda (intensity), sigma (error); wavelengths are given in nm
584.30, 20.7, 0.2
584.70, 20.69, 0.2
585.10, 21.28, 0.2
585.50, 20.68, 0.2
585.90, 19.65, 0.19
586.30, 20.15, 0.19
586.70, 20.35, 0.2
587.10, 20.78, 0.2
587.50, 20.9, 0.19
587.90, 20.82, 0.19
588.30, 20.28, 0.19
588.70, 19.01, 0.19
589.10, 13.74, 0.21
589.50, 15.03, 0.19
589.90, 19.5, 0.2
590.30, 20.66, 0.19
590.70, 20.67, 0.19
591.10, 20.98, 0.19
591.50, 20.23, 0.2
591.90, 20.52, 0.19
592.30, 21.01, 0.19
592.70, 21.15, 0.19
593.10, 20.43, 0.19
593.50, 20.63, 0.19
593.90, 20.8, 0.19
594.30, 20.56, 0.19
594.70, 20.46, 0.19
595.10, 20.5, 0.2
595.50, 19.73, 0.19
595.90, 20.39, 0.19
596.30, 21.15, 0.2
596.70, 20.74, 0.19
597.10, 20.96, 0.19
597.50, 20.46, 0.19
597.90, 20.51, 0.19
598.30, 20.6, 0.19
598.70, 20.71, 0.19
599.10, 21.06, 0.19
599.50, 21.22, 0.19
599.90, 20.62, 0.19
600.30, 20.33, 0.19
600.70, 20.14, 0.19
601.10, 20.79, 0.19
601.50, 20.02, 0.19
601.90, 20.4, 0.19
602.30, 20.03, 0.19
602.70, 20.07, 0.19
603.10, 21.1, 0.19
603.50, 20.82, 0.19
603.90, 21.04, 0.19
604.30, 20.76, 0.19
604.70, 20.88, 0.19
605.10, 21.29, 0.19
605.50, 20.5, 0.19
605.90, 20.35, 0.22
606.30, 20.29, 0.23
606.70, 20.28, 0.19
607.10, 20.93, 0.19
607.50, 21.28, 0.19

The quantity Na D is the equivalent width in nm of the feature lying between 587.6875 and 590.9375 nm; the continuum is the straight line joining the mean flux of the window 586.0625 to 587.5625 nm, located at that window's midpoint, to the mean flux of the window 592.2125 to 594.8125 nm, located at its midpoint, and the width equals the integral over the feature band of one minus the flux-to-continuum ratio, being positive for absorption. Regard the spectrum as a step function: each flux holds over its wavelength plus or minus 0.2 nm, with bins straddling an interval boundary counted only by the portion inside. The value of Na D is 0.288 nm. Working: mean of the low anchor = 20.5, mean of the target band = 18.7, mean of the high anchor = 20.7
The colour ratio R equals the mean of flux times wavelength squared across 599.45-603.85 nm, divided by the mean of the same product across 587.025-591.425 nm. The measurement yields 1.11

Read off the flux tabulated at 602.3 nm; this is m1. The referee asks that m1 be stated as 20.03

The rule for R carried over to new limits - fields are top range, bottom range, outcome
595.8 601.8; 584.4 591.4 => 1.09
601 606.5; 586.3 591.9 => 1.11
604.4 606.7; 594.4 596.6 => 1.04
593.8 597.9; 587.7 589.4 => 1.15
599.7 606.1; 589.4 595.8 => 1.05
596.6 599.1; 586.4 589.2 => 1.09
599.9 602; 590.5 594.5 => 1.01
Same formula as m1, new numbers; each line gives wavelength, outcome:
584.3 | 20.7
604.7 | 20.88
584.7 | 20.69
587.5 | 20.9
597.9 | 20.51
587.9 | 20.82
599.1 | 21.06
